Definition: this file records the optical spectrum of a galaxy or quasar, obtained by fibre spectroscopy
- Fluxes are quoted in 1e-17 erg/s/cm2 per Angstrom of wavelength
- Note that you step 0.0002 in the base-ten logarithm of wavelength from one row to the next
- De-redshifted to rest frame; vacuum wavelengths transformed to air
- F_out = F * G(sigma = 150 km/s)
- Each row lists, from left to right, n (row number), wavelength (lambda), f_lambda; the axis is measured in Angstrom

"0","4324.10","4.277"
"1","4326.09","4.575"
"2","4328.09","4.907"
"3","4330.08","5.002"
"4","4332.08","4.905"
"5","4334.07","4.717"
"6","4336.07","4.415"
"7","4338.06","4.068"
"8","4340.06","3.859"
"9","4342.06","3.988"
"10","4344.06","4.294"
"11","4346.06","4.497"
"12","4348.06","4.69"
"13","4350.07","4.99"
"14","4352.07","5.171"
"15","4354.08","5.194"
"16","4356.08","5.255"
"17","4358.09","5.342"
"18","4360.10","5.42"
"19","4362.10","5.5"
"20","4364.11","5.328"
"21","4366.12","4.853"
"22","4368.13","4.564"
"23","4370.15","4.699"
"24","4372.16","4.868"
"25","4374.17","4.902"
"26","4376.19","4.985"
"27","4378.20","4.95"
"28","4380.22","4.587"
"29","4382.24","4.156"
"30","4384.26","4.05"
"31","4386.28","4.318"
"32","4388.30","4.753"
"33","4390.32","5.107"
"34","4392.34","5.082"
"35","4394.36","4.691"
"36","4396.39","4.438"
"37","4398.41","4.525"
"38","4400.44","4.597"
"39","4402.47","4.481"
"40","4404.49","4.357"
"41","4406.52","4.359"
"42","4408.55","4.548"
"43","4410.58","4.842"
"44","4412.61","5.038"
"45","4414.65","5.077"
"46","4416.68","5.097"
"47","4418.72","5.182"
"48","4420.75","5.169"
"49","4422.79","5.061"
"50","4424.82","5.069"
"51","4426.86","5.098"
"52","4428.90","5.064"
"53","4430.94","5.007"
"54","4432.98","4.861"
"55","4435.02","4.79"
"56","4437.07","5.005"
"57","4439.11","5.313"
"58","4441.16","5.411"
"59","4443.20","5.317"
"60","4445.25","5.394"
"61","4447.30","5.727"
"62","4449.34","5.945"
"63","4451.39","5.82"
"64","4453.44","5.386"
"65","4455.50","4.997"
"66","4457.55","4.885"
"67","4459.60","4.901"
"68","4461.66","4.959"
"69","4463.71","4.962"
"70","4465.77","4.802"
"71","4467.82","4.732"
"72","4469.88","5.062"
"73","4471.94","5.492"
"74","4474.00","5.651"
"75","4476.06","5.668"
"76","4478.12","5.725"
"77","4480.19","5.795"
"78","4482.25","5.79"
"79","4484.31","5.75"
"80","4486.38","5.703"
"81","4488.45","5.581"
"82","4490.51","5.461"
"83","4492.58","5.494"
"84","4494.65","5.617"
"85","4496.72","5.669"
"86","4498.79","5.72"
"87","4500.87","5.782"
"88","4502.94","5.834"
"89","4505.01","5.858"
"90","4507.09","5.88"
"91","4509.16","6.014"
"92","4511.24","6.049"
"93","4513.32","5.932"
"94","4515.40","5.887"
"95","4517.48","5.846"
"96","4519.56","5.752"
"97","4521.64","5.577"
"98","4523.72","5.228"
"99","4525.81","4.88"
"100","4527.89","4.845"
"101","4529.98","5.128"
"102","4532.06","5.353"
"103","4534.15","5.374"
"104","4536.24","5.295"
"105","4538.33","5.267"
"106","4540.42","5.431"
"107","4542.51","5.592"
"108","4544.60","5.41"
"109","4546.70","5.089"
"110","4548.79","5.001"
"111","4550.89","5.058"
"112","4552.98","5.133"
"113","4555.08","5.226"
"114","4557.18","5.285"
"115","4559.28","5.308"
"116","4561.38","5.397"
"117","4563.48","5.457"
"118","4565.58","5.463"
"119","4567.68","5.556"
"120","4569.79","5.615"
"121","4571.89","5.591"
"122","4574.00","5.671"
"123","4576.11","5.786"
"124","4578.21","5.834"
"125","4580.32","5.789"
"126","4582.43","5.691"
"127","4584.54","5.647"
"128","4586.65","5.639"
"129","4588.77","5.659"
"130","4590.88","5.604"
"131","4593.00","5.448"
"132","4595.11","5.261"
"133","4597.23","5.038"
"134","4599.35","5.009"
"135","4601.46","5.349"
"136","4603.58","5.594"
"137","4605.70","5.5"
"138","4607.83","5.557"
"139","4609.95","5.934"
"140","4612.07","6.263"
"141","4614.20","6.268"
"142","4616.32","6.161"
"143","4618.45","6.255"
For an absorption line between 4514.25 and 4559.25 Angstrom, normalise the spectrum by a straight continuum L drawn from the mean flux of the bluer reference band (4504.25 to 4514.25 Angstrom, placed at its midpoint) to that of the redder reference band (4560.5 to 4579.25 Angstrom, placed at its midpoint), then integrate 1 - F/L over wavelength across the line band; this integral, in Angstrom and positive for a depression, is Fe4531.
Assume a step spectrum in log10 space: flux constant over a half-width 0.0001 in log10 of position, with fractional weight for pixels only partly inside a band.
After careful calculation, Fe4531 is 3.7 Angstrom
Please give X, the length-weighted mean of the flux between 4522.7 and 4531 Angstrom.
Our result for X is 5.02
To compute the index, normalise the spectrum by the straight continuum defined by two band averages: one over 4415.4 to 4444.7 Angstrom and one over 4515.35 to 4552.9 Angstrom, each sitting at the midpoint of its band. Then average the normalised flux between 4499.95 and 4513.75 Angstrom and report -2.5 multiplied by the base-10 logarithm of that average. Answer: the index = -0.13 mag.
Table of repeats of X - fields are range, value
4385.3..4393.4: 4.82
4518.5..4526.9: 5.36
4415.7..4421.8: 5.15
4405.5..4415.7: 4.77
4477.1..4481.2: 5.75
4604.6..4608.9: 5.52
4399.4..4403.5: 4.54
